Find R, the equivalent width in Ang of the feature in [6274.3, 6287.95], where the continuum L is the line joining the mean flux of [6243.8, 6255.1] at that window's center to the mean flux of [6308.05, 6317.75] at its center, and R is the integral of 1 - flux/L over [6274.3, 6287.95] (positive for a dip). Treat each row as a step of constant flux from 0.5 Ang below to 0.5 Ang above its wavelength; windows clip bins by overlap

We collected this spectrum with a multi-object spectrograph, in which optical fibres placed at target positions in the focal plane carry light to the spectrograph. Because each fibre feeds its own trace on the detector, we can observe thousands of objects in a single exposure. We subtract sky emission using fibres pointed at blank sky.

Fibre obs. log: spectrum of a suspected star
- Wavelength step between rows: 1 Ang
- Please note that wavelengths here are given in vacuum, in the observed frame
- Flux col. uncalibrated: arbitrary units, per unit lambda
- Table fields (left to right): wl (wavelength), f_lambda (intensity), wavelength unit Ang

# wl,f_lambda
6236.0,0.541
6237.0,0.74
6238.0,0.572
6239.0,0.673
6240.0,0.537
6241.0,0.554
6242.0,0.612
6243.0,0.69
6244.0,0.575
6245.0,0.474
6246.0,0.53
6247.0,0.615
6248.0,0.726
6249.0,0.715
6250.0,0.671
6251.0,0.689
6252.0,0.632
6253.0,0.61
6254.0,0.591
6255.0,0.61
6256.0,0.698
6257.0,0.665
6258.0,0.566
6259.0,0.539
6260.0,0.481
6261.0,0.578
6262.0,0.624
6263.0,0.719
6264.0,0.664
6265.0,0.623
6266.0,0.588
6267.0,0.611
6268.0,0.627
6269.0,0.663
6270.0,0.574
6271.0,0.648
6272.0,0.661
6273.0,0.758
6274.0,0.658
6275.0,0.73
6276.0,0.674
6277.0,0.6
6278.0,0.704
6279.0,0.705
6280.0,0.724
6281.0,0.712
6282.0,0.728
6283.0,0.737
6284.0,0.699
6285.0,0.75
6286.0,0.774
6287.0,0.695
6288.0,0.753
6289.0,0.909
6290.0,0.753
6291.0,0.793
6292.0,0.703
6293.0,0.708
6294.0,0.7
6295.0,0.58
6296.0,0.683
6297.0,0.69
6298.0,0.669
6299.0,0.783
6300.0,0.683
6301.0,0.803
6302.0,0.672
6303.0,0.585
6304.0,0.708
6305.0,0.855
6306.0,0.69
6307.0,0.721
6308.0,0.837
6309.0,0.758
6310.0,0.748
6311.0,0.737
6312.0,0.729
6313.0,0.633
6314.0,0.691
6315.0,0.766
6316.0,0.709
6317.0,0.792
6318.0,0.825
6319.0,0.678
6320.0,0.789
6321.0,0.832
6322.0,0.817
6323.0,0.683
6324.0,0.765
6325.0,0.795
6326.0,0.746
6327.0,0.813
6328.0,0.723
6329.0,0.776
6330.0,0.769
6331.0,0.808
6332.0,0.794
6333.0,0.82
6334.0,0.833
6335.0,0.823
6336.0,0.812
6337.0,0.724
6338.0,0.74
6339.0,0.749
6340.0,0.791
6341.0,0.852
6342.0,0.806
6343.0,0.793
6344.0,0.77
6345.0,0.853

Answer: -0.6 Ang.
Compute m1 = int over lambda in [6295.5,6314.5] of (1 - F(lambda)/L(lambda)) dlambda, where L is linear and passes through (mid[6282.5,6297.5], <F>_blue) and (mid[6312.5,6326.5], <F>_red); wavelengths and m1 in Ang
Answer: 0.5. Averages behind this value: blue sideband 0.728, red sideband 0.752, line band 0.72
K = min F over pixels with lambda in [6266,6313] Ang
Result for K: 0.574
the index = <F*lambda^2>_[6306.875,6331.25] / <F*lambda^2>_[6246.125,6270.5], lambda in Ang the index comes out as 1.2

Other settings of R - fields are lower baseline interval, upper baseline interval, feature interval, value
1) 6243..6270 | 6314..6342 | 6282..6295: -0.96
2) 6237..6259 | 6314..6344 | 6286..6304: -0.14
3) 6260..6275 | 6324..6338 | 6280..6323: -1.06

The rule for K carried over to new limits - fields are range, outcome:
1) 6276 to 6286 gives 0.6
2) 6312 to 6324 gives 0.633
